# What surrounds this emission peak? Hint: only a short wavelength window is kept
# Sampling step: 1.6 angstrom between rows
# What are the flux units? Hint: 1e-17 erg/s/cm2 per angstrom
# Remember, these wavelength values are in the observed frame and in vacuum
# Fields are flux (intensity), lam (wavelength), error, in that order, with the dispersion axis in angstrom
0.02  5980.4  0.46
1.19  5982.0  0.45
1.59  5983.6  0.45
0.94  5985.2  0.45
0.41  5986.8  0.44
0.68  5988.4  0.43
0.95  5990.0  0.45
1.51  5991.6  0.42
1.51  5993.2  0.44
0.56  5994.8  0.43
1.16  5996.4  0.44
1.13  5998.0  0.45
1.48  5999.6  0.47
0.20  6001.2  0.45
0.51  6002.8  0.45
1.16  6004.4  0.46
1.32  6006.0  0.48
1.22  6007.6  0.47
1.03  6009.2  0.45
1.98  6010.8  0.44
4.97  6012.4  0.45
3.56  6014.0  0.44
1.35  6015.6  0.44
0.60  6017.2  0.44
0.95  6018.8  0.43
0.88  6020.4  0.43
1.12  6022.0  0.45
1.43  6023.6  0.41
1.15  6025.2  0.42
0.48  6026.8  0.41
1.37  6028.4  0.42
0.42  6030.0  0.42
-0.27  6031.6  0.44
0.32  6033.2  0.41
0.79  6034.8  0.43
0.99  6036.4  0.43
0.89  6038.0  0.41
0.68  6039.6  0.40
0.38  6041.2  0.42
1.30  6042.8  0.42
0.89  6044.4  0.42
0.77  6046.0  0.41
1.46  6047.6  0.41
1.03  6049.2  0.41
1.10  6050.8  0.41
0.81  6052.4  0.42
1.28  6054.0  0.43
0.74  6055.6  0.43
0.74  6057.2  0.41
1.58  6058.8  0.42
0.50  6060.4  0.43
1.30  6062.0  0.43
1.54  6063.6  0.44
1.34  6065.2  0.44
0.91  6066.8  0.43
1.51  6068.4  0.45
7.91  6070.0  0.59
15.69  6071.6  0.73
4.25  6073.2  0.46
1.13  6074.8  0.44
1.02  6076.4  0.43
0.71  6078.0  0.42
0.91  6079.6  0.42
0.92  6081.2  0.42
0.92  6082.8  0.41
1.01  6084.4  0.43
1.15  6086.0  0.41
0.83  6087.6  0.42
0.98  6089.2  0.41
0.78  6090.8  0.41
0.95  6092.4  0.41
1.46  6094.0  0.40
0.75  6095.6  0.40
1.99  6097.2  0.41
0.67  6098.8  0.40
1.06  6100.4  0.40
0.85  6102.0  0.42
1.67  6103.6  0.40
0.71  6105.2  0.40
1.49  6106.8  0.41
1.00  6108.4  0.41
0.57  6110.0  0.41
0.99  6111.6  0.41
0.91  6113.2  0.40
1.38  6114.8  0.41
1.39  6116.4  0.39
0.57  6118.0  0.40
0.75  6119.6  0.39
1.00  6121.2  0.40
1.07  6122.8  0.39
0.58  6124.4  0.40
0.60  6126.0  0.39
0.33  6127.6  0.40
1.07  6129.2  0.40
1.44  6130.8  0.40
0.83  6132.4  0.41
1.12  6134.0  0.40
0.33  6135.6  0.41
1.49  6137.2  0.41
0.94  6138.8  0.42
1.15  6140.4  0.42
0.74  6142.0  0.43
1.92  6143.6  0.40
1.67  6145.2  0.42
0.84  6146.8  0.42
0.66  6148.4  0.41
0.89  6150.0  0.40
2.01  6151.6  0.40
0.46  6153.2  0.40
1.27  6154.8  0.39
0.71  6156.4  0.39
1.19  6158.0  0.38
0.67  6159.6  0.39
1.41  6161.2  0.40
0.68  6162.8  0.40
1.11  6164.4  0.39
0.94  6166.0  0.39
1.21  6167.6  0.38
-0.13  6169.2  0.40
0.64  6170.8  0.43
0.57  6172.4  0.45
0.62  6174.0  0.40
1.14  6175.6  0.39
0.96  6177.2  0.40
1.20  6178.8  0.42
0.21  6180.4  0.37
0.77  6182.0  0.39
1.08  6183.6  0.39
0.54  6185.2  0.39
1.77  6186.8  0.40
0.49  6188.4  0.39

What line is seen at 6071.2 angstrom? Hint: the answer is [O III] 5007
